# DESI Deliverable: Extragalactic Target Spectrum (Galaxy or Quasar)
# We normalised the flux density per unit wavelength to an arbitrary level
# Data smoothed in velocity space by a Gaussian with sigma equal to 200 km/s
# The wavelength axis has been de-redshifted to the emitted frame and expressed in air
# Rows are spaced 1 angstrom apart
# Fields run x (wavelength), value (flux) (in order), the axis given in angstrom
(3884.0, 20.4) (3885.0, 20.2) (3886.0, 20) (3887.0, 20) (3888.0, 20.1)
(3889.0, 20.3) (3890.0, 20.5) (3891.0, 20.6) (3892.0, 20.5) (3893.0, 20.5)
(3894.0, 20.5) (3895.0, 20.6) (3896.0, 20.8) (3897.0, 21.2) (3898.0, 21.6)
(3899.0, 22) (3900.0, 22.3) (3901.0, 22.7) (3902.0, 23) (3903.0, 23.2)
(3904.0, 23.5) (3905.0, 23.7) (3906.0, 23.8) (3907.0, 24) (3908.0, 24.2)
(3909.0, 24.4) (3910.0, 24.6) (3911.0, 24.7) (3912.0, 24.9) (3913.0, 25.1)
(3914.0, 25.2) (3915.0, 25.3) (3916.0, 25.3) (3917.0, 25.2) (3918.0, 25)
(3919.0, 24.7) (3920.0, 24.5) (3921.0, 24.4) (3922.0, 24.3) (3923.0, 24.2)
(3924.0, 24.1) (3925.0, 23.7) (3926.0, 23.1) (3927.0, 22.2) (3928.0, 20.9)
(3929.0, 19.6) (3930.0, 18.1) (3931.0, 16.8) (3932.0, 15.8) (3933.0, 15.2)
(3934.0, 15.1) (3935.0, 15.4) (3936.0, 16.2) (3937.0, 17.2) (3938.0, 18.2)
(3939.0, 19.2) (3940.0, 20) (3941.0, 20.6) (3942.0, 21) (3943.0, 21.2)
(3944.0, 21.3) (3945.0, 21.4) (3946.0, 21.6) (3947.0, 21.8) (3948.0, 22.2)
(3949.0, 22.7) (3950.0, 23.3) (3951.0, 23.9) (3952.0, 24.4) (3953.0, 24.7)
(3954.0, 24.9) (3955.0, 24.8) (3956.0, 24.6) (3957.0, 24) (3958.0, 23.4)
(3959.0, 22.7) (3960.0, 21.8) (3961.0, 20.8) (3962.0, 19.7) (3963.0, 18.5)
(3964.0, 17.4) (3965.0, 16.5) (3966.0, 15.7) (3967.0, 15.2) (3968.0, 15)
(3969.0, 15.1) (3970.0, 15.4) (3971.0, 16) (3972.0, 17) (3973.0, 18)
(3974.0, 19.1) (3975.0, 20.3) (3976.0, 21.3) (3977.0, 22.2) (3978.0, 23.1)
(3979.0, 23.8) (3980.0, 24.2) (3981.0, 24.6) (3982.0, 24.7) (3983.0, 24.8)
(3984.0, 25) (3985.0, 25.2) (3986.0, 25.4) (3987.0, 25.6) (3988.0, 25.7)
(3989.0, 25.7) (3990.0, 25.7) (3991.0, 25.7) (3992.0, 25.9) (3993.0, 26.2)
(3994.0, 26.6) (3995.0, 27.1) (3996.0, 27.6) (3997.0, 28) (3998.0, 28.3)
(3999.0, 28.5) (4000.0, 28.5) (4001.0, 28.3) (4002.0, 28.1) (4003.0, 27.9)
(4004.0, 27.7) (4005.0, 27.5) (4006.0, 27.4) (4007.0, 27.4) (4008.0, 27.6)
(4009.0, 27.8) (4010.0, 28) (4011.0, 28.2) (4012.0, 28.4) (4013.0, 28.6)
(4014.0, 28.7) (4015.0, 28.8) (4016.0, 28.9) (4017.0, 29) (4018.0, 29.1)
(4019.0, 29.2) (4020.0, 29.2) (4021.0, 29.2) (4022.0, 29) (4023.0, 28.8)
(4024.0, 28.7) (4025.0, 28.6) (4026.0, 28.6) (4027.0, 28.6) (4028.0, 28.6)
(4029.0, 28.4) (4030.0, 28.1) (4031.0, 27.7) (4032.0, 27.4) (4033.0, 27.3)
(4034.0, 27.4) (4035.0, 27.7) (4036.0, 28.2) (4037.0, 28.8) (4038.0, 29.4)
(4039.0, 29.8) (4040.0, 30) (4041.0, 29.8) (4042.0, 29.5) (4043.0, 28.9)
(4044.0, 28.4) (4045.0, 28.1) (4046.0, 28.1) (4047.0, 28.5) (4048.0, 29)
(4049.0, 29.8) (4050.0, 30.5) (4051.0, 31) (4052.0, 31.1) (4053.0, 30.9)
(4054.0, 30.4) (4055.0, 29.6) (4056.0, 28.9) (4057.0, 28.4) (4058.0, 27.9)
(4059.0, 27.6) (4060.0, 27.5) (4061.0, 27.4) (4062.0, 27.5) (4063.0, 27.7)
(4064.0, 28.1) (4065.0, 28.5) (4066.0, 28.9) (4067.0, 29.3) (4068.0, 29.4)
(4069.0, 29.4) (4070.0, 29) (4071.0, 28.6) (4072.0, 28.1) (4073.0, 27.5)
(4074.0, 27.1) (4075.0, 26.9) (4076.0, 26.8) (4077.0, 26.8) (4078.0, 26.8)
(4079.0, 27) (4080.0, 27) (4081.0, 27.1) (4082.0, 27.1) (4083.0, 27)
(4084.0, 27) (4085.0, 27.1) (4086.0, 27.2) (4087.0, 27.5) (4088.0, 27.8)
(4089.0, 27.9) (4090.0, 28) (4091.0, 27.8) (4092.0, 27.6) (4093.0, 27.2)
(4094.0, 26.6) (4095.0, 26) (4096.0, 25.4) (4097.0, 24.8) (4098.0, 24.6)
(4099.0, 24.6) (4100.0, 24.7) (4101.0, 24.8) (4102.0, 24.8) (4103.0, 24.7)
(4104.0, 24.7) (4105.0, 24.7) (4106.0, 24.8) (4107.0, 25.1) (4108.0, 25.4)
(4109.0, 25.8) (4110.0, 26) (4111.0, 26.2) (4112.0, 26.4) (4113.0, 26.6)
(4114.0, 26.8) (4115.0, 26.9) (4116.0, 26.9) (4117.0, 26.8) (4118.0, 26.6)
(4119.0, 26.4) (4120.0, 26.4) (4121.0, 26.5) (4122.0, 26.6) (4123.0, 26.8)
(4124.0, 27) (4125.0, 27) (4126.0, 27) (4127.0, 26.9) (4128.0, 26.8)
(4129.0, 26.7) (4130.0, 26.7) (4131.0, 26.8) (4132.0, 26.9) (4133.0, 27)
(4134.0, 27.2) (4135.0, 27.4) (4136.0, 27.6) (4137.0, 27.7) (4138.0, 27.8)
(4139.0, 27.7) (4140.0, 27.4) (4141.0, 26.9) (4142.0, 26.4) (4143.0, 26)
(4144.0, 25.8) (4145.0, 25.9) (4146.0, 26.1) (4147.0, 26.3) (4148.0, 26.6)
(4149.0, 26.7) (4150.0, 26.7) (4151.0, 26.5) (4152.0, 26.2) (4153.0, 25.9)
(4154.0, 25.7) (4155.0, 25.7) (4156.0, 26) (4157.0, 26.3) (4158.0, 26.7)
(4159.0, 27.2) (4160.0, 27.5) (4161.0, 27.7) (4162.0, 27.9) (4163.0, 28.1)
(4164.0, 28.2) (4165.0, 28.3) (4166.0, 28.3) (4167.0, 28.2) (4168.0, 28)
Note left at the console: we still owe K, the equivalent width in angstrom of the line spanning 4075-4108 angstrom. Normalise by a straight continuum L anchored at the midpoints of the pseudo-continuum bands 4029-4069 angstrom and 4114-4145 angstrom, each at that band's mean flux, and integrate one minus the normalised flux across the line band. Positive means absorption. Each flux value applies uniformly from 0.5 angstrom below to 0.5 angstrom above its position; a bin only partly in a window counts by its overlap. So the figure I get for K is 1.8 angstrom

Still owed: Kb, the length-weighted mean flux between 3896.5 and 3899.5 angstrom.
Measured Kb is 21.6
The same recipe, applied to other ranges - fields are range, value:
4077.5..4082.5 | 27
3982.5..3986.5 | 25.1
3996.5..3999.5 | 28.3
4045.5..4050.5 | 29.2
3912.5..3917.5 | 25.2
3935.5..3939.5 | 17.7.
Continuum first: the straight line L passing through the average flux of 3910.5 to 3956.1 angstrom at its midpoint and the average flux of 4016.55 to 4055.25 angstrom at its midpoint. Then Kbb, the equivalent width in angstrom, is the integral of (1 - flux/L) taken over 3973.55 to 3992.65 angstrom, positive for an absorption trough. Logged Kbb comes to 0.9 angstrom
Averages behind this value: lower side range 21.9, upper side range 29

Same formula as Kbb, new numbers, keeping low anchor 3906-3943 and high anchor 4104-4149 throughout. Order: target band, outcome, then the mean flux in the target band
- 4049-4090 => -4.90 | 28.2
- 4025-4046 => -3.56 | 28.5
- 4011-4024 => -2.66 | 28.9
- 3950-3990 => 2.14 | 21.6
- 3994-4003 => -1.70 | 28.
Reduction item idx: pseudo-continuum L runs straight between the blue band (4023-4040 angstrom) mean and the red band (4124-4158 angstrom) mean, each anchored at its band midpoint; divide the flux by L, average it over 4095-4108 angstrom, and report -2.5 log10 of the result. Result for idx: 0.10 mag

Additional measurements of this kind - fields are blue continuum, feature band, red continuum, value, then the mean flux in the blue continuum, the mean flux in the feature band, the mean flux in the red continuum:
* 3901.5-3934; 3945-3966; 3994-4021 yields 0.14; 22.9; 22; 28.2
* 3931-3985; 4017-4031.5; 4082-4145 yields -0.24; 20.4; 28.7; 26.5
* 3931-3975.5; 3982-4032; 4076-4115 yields -0.24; 19.7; 27.6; 26.3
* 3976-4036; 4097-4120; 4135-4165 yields 0.05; 27.2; 25.6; 26.8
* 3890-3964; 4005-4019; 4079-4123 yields -0.18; 22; 28.3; 26.3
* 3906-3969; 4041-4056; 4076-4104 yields -0.18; 21.5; 29.5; 26.5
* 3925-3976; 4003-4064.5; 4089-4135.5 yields -0.23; 19.8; 28.6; 26.3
